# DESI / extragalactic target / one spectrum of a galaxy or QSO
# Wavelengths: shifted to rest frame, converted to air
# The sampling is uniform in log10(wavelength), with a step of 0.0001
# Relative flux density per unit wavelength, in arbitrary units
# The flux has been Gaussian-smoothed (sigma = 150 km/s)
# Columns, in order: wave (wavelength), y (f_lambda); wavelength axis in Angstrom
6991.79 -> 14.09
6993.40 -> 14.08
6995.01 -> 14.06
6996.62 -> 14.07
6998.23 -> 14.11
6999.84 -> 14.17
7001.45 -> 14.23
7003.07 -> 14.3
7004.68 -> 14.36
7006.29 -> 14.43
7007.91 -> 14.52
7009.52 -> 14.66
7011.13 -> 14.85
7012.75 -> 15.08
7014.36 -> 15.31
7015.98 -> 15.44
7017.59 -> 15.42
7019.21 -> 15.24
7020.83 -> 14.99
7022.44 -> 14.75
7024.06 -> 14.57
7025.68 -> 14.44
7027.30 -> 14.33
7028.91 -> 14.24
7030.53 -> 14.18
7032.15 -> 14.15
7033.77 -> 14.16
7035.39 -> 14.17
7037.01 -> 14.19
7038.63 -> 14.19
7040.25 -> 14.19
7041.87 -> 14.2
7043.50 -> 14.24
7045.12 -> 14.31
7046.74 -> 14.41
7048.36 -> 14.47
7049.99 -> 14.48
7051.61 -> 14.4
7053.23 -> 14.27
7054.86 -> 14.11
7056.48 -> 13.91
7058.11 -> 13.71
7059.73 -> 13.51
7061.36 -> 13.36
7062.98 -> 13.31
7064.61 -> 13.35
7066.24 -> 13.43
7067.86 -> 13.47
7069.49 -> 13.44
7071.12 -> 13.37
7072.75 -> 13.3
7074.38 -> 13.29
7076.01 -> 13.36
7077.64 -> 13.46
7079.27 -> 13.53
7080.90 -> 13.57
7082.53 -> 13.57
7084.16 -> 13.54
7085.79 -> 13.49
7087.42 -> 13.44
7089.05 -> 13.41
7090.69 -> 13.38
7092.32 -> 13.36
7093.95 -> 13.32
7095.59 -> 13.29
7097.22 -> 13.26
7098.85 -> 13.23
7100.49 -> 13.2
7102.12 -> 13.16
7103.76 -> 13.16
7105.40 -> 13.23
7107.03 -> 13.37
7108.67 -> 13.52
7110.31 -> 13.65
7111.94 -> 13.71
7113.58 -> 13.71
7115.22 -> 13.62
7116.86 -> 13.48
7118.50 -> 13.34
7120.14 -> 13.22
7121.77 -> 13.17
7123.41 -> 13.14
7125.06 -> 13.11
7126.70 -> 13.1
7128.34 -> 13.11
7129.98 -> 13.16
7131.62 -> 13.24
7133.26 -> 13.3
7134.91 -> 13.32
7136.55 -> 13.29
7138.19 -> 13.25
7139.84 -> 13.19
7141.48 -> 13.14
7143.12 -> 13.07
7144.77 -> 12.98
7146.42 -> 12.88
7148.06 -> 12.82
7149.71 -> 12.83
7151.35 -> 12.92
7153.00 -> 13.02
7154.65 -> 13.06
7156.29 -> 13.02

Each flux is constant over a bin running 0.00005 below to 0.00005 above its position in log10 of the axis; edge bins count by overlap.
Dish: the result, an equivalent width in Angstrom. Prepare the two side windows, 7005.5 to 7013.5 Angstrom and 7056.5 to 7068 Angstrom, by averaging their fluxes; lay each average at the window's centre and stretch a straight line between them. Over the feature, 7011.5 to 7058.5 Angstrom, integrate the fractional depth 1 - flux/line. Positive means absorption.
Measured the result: -1.2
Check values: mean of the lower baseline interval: 14.7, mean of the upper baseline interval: 13.5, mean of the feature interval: 14.5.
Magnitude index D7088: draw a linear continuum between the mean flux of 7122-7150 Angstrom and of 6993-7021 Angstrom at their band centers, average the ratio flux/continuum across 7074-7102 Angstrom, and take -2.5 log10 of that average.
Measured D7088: 0.02 mag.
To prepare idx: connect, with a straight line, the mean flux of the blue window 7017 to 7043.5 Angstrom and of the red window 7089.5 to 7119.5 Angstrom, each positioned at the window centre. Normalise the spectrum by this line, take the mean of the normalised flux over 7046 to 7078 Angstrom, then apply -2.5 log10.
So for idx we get 0.02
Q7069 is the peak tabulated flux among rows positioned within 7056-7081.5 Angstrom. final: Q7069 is 13.91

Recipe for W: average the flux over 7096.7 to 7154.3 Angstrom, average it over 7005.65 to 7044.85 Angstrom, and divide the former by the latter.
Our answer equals 0.9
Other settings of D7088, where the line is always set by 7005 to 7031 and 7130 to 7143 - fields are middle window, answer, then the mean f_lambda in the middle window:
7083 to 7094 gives 0.034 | 13.4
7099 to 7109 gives 0.033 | 13.3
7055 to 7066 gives 0.053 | 13.6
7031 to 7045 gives 0.025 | 14.2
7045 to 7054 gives -0.003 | 14.4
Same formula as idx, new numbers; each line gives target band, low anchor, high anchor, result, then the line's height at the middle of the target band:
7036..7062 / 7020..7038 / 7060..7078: -0.02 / 13.9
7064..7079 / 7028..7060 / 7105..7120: 0.04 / 13.9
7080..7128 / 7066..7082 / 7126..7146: -0.01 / 13.3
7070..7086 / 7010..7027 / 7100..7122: 0.04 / 14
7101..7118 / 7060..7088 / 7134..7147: -0.01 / 13.3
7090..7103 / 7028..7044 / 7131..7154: 0.02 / 13.6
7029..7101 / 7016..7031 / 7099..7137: 0.03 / 14.1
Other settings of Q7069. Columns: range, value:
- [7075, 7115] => 13.71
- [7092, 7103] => 13.36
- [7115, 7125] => 13.62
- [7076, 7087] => 13.57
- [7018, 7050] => 15.24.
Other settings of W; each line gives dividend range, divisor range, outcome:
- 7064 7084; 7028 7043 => 0.95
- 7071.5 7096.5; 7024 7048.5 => 0.94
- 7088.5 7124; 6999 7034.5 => 0.91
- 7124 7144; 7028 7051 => 0.92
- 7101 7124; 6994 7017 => 0.92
